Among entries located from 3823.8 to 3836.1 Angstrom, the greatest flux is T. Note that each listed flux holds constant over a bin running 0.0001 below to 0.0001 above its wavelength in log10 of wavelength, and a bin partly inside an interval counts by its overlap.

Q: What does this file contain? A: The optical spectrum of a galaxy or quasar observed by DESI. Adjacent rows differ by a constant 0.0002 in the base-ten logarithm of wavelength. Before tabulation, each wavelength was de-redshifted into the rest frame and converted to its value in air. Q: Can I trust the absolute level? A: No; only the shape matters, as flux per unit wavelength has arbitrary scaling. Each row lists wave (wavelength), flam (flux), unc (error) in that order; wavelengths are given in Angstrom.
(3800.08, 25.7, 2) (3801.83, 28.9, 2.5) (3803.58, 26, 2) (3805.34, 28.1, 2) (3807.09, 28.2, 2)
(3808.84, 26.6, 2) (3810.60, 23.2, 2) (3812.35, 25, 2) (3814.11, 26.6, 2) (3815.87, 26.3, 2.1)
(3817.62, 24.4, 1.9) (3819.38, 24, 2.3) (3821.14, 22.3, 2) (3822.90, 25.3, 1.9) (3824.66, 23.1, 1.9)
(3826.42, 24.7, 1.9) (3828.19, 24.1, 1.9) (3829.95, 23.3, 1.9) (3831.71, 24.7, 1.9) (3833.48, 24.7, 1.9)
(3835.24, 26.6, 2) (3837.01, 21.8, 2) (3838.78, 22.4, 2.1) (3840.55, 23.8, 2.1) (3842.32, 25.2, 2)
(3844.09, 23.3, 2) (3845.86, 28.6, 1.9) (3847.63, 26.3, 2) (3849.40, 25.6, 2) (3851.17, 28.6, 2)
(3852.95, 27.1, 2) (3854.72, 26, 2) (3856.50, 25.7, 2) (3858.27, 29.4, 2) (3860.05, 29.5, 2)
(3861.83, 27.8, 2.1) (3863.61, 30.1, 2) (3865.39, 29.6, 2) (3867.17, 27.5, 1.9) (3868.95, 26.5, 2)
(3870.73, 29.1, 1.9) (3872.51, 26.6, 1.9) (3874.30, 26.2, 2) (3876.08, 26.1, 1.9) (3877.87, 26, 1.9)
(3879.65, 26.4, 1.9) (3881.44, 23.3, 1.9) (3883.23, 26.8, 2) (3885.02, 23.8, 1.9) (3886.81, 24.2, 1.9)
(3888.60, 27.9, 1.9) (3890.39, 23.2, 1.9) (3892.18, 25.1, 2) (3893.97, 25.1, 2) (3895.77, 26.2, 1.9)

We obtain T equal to 26.6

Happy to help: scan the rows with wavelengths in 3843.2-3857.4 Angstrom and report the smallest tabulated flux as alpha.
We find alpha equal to 23.3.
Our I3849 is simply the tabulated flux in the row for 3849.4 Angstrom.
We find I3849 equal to 25.6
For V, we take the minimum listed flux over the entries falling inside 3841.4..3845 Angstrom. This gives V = 23.3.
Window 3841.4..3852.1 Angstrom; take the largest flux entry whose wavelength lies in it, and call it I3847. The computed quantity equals 28.6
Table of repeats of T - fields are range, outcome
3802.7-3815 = 28.2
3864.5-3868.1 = 29.6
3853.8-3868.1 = 30.1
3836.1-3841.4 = 23.8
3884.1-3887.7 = 24.2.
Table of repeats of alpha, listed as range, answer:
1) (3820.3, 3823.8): 22.3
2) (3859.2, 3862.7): 27.8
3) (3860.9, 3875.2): 26.2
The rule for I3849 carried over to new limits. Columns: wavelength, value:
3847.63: 26.3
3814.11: 26.6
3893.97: 25.1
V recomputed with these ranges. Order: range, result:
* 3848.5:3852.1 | 25.6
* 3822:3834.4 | 23.1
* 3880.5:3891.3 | 23.2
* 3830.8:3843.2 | 21.8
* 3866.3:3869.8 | 26.5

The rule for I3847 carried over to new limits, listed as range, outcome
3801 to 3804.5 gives 28.9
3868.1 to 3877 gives 29.1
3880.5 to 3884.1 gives 26.8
